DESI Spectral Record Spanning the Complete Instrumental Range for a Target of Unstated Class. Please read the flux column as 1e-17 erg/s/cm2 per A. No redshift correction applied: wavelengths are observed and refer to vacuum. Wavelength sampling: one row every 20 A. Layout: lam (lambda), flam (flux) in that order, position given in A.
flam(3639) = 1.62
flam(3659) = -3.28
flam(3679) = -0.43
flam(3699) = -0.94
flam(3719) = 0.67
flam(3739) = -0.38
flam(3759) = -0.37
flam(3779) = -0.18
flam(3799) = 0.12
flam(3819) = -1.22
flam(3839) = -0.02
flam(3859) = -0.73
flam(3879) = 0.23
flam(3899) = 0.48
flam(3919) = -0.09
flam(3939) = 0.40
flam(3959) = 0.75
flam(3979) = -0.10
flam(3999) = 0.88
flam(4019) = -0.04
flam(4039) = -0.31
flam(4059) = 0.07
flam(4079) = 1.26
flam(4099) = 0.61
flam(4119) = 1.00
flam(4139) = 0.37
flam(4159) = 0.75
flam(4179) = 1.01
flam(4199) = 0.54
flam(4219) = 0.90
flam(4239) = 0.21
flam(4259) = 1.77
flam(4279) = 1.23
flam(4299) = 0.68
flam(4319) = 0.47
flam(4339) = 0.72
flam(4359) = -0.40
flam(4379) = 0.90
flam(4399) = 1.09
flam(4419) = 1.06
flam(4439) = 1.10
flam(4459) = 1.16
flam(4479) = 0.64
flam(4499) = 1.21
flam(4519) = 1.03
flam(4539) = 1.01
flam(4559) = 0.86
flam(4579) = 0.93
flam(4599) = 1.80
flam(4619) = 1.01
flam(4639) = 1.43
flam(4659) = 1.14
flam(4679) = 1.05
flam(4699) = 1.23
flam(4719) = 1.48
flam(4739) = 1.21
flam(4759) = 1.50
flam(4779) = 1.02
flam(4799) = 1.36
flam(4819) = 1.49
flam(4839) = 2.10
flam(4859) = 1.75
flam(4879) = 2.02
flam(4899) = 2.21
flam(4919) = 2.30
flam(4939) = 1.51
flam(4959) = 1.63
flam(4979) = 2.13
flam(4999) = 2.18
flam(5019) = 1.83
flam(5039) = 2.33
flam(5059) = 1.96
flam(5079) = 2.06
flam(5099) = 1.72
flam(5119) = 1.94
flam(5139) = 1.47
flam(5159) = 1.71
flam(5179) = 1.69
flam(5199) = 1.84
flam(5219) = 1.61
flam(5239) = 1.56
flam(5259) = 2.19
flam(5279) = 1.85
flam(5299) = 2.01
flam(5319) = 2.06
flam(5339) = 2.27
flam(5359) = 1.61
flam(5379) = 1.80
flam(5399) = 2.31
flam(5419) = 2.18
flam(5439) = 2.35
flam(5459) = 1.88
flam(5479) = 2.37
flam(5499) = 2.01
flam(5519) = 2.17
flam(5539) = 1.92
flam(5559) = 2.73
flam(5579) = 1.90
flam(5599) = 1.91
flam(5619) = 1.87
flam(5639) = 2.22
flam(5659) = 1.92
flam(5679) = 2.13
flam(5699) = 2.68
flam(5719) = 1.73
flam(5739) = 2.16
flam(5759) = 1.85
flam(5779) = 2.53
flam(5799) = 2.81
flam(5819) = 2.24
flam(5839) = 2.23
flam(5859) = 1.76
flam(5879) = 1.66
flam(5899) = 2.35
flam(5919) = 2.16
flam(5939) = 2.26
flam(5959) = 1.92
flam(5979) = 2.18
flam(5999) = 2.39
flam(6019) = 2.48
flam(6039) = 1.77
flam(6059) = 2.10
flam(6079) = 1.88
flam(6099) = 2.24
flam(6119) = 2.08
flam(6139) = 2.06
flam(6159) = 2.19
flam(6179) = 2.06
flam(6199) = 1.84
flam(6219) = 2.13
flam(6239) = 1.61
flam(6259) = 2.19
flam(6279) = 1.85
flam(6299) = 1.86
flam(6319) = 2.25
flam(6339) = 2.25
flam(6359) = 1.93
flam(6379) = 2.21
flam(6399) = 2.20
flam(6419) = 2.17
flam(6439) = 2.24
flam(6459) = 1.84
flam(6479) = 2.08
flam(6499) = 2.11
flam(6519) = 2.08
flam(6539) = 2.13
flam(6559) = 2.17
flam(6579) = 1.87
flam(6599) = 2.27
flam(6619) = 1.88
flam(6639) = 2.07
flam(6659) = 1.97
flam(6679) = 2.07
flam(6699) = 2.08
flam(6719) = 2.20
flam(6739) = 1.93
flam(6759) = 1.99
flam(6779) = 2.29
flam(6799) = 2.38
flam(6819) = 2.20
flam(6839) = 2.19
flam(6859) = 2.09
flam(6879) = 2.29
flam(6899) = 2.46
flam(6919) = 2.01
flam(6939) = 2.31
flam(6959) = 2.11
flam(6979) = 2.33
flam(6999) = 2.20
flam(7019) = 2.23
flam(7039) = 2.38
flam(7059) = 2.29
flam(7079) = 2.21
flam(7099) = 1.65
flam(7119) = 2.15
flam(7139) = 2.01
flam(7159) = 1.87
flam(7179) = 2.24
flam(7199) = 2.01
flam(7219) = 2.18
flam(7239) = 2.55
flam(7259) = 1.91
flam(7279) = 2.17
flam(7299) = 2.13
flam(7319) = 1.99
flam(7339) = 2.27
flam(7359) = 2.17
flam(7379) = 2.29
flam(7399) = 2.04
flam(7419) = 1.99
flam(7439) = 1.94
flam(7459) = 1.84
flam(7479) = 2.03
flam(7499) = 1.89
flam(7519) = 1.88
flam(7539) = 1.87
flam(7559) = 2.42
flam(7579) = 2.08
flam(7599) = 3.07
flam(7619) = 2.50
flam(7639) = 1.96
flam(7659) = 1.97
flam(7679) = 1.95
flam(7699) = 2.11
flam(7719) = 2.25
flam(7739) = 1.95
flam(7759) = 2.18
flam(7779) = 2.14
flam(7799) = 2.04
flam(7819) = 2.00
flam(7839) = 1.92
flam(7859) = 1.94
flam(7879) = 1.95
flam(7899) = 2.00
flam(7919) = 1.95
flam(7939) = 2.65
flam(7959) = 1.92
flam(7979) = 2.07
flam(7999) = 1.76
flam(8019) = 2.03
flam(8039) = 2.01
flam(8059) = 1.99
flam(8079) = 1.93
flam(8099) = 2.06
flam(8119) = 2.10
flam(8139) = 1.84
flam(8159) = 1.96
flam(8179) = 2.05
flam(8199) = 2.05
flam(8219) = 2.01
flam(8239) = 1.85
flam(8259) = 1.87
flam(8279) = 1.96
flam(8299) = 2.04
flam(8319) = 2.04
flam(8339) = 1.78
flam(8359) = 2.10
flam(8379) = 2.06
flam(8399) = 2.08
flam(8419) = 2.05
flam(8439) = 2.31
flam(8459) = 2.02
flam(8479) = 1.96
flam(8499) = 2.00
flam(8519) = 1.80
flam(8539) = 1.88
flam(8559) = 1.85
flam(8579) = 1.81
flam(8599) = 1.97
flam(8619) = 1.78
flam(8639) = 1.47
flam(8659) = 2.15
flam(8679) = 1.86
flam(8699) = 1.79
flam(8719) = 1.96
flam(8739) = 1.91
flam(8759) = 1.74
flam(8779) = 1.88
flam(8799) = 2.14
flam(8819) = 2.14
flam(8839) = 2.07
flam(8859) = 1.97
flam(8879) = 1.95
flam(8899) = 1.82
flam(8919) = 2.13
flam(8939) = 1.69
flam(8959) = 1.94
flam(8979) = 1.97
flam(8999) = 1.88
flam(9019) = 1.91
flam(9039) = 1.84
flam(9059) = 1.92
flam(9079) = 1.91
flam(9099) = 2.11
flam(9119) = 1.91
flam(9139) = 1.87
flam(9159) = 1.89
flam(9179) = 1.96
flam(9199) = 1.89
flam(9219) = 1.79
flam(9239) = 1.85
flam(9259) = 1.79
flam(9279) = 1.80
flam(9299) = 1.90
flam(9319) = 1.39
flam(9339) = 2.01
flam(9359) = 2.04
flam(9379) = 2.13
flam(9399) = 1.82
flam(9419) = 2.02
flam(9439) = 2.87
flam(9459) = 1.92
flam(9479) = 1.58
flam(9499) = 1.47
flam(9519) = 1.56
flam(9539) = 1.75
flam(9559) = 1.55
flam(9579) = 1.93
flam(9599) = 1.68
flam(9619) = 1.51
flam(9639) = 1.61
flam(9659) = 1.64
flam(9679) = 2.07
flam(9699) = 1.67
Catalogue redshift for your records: 0.206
